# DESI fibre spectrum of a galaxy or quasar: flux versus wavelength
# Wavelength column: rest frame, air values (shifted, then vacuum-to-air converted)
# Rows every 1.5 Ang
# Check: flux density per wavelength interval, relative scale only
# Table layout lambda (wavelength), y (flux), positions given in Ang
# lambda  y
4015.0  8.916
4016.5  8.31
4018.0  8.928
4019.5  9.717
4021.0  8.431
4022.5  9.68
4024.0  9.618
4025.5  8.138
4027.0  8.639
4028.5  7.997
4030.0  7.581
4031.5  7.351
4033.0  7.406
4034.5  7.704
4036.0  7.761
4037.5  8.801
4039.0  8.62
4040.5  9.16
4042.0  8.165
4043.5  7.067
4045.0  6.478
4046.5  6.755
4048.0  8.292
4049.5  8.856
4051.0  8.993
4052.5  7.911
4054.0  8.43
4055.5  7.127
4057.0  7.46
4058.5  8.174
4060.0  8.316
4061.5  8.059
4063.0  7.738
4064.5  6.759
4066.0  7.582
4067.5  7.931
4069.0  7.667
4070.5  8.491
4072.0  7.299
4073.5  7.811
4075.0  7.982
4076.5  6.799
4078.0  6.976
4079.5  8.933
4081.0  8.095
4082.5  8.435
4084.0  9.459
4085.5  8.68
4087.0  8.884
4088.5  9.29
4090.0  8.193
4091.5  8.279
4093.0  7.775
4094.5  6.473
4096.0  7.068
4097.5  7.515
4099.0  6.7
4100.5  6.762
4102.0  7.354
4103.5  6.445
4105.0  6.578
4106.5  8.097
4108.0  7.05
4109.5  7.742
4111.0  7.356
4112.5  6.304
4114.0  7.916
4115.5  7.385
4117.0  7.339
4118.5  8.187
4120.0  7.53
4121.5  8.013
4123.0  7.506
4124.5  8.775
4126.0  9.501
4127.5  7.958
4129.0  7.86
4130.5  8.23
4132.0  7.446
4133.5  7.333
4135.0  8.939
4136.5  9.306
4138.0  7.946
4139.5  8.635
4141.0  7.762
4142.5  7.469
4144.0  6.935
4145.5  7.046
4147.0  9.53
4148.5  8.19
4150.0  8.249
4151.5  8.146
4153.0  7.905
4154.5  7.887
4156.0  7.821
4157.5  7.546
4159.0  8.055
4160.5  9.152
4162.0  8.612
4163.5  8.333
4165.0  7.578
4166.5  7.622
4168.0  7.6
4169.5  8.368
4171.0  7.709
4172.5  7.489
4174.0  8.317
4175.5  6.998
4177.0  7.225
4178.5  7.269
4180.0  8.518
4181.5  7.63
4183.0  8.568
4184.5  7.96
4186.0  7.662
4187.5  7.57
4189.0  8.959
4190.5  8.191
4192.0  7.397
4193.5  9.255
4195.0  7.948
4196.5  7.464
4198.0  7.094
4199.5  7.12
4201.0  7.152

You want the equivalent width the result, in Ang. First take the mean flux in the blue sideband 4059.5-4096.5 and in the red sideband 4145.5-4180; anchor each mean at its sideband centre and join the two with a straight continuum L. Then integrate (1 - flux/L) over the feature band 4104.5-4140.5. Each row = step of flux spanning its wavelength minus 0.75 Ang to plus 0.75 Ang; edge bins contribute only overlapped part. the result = 0.4 Ang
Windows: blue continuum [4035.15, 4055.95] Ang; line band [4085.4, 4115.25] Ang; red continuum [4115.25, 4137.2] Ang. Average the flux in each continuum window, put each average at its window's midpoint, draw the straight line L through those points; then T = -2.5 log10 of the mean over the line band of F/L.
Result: 0.082 mag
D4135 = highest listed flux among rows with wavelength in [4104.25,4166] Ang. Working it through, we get 9.53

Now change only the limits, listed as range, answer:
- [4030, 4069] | 9.16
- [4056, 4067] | 8.316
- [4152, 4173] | 9.152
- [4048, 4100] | 9.459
